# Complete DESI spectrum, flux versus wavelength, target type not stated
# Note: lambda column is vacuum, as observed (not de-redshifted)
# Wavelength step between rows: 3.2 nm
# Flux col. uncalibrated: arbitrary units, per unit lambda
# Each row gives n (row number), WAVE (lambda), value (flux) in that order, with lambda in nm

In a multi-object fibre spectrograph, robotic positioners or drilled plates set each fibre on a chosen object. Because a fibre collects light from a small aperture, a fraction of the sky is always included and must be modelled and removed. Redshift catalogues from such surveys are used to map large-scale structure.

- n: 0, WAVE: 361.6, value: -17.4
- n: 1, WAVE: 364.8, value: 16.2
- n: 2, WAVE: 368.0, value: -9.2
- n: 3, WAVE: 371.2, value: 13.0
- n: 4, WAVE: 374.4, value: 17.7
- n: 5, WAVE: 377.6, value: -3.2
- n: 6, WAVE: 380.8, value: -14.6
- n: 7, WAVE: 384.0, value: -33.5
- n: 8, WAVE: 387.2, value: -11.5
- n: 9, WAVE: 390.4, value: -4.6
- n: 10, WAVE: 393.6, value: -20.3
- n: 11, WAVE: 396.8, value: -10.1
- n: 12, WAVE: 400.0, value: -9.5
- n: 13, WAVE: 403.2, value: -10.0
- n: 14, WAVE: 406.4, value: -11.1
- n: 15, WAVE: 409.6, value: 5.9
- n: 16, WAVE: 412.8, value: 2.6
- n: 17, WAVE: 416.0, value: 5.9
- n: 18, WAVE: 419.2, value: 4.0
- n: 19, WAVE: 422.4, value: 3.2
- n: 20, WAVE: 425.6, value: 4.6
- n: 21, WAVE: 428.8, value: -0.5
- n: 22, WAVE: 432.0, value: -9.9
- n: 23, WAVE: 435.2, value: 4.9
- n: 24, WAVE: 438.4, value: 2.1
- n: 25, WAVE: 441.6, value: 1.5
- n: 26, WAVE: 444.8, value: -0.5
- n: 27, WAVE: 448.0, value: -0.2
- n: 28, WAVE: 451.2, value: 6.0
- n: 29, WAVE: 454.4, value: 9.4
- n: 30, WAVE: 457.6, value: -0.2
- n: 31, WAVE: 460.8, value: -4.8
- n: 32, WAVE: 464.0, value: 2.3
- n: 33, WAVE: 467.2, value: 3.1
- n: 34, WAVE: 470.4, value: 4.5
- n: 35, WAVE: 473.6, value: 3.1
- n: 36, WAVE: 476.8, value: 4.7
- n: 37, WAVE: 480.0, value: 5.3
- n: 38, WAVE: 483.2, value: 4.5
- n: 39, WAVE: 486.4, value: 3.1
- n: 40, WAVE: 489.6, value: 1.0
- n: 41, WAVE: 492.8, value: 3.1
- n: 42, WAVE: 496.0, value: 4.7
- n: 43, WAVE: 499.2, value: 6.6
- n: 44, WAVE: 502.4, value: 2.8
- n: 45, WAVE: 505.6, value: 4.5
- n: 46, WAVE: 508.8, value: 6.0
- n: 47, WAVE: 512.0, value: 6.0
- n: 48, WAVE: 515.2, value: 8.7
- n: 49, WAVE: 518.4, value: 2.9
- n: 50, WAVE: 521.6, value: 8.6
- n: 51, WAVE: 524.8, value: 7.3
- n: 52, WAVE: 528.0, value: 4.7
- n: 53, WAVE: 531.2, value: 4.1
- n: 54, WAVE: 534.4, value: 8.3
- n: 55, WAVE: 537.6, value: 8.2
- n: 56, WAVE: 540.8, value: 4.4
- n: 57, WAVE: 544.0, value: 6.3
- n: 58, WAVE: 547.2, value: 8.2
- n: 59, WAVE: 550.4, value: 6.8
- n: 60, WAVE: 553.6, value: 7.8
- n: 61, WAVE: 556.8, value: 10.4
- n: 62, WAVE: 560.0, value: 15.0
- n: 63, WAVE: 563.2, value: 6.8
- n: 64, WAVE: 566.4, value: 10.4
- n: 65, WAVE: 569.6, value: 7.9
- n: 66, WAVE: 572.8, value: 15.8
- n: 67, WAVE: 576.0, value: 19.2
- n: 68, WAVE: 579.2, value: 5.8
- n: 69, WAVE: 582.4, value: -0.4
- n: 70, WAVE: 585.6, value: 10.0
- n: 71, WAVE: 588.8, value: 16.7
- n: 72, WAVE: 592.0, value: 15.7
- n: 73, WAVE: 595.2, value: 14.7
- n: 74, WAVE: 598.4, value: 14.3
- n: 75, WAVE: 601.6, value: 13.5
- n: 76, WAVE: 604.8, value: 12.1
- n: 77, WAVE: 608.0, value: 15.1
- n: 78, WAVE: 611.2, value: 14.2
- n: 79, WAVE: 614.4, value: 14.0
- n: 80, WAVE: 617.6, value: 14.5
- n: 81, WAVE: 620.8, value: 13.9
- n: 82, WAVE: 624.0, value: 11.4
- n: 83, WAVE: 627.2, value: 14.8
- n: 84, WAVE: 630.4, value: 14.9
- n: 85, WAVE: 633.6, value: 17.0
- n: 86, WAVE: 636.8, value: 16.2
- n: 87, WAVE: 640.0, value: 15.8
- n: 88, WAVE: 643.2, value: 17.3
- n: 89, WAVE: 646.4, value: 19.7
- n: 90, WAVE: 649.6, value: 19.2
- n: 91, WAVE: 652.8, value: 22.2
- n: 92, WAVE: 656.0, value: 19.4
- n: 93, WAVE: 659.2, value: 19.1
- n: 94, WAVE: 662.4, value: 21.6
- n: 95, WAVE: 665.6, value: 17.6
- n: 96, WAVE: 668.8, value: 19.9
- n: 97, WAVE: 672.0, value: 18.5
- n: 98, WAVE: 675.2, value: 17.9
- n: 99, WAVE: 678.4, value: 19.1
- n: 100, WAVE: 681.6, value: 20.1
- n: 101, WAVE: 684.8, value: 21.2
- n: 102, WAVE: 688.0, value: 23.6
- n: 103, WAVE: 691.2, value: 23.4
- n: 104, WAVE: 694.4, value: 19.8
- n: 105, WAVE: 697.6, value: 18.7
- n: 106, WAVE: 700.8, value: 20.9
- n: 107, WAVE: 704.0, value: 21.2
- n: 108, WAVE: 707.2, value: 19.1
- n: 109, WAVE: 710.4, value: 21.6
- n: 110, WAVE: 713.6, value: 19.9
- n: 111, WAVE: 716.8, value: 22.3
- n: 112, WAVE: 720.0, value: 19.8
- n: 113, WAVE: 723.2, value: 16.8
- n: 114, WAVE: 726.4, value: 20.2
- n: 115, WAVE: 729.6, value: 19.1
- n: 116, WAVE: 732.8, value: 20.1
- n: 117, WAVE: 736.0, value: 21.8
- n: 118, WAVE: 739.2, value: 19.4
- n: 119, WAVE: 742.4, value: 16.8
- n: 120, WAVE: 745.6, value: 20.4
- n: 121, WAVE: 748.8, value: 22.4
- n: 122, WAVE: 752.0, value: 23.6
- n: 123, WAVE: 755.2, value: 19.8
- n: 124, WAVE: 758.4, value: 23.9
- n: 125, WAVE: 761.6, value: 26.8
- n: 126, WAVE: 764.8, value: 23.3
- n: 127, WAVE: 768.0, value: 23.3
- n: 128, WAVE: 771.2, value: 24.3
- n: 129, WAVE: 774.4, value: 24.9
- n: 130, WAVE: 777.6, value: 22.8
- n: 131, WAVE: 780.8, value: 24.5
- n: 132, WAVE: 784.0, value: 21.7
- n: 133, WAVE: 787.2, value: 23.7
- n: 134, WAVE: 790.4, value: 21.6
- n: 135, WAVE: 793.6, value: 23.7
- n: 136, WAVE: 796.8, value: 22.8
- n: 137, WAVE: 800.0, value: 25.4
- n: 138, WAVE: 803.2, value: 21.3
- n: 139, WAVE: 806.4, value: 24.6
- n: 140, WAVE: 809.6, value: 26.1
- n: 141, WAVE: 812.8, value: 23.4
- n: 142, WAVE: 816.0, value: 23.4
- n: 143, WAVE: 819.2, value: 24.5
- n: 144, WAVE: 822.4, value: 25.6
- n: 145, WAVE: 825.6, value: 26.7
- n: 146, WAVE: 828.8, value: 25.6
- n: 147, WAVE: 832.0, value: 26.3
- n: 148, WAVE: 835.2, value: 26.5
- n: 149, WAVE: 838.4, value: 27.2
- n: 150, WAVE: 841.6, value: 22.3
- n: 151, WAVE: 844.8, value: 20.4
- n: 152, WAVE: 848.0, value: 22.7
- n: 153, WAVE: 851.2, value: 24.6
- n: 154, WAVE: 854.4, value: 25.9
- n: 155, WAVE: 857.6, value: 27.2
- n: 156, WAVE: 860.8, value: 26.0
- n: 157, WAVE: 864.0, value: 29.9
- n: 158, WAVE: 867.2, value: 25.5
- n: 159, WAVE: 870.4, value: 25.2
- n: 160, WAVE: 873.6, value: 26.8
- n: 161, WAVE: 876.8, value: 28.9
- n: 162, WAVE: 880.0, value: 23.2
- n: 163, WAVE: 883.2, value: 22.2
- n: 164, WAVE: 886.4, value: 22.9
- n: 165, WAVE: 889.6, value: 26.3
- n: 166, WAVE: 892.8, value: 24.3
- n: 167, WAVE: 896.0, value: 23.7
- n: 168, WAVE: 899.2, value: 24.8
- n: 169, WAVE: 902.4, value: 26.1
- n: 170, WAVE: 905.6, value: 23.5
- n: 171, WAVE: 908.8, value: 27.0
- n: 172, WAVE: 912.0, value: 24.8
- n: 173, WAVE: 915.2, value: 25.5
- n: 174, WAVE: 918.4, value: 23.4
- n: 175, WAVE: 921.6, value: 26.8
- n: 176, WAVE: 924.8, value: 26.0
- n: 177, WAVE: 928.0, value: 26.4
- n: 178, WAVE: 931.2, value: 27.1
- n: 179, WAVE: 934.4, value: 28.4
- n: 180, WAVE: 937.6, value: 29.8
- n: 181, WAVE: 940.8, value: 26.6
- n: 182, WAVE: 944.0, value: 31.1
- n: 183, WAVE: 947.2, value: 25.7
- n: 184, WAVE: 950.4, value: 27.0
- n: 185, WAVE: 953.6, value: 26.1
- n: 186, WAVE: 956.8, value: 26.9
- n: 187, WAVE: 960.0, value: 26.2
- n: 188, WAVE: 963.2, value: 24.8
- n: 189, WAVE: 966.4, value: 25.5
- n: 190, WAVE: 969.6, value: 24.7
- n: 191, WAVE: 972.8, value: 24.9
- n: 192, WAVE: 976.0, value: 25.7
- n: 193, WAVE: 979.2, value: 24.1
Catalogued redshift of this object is 0.43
